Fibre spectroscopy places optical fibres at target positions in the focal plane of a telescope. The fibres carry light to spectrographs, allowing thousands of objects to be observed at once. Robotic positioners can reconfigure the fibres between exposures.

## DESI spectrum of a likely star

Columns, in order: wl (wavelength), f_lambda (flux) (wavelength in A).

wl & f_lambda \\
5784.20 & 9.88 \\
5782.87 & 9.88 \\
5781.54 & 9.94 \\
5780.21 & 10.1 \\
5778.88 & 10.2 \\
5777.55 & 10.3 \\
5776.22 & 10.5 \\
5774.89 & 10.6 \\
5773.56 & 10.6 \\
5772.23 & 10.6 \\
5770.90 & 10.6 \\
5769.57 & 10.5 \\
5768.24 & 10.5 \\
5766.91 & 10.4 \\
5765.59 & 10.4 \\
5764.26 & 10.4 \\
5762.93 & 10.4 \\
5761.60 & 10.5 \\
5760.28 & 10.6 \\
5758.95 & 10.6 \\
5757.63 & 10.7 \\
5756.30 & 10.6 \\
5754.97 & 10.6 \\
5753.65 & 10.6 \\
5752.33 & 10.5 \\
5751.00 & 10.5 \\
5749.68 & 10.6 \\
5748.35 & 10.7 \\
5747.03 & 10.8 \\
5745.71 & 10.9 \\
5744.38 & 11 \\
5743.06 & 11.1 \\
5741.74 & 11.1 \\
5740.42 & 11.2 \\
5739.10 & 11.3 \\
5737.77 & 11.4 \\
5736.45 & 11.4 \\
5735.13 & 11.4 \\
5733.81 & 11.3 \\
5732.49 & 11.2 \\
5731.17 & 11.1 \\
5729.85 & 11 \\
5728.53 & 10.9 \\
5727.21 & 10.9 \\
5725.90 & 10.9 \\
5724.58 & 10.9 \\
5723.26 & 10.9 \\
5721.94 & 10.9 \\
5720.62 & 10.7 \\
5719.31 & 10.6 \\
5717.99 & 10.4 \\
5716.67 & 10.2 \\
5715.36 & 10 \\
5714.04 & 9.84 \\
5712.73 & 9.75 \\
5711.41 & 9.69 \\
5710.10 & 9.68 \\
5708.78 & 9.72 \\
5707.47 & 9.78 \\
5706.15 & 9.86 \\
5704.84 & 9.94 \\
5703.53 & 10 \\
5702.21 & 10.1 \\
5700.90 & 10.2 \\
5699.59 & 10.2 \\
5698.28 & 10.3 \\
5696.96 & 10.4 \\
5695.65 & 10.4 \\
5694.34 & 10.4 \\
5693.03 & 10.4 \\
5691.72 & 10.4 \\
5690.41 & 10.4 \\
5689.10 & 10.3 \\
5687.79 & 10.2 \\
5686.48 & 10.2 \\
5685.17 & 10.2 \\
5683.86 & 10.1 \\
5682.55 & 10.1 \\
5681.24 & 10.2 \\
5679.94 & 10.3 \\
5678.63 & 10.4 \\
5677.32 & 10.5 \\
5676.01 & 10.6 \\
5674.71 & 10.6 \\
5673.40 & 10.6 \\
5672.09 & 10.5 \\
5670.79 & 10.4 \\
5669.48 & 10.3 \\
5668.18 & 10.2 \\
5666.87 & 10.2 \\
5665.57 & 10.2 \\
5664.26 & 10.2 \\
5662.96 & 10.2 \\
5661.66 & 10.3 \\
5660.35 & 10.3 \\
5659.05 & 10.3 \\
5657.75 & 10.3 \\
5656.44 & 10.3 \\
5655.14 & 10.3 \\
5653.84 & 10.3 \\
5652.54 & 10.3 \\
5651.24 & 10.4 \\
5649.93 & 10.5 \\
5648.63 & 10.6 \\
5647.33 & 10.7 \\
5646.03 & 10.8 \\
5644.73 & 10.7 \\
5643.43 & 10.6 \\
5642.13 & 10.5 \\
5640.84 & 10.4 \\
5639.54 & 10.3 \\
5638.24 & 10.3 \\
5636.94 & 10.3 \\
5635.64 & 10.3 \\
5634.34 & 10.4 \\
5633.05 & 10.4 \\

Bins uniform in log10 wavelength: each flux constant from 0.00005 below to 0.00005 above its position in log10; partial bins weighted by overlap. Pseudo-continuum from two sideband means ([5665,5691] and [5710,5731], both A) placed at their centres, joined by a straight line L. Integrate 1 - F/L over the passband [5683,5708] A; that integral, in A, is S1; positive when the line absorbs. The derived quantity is 0.5 A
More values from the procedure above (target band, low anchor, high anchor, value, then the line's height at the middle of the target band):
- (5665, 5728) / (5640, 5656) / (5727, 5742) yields 3.5 A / 10.9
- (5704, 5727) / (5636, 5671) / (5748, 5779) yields 0.5 A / 10.5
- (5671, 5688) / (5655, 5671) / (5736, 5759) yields 0.0 A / 10.4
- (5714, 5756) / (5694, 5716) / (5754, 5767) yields -2.3 A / 10.3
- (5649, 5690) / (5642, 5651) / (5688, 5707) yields 0.5 A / 10.4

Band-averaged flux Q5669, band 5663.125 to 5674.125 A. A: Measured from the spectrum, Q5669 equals 10.3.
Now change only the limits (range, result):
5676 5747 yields 10.5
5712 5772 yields 10.7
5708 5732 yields 10.5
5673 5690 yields 10.3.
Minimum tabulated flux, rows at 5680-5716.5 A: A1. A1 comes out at 9.68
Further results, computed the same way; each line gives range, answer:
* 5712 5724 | 9.75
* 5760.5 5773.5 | 10.4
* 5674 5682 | 10.2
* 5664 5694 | 10.1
